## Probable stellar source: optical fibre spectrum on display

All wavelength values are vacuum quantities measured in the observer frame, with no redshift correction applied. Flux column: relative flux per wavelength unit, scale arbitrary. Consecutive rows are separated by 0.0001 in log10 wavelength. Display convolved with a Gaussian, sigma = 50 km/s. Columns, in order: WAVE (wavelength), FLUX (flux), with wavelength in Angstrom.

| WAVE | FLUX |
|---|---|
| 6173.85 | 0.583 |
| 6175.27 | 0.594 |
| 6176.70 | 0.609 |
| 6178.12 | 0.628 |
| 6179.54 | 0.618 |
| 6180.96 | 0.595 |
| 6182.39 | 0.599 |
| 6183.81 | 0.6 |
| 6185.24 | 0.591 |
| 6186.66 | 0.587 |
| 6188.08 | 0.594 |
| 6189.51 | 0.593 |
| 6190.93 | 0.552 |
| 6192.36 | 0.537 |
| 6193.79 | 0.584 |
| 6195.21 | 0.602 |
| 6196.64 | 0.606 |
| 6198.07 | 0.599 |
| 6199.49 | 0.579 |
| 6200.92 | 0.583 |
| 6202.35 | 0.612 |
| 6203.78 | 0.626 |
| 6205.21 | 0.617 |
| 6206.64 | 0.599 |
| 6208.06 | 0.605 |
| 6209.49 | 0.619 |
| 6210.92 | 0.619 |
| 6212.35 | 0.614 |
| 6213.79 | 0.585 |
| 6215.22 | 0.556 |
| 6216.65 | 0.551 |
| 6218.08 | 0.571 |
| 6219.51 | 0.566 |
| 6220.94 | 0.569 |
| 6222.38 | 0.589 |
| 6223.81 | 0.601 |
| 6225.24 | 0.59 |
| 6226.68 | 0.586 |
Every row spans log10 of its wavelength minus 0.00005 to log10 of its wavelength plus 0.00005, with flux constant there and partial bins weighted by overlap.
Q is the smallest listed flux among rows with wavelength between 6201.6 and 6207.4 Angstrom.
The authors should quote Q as 0.599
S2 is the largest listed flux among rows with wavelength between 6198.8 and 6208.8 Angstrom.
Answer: 0.626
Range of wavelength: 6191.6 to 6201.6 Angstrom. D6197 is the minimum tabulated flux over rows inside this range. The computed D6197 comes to 0.537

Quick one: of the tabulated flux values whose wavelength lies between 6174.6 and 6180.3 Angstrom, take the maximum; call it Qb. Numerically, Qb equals 0.628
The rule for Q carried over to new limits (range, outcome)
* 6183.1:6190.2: 0.587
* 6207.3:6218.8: 0.551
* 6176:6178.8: 0.609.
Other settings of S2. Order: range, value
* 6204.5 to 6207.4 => 0.617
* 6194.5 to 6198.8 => 0.606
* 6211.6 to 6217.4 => 0.614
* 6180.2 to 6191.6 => 0.6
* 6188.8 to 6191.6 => 0.593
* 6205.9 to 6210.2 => 0.619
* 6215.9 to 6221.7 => 0.571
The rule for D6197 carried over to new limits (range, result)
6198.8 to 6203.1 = 0.579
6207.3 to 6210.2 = 0.605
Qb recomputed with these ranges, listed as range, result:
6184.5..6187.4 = 0.591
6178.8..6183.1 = 0.618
